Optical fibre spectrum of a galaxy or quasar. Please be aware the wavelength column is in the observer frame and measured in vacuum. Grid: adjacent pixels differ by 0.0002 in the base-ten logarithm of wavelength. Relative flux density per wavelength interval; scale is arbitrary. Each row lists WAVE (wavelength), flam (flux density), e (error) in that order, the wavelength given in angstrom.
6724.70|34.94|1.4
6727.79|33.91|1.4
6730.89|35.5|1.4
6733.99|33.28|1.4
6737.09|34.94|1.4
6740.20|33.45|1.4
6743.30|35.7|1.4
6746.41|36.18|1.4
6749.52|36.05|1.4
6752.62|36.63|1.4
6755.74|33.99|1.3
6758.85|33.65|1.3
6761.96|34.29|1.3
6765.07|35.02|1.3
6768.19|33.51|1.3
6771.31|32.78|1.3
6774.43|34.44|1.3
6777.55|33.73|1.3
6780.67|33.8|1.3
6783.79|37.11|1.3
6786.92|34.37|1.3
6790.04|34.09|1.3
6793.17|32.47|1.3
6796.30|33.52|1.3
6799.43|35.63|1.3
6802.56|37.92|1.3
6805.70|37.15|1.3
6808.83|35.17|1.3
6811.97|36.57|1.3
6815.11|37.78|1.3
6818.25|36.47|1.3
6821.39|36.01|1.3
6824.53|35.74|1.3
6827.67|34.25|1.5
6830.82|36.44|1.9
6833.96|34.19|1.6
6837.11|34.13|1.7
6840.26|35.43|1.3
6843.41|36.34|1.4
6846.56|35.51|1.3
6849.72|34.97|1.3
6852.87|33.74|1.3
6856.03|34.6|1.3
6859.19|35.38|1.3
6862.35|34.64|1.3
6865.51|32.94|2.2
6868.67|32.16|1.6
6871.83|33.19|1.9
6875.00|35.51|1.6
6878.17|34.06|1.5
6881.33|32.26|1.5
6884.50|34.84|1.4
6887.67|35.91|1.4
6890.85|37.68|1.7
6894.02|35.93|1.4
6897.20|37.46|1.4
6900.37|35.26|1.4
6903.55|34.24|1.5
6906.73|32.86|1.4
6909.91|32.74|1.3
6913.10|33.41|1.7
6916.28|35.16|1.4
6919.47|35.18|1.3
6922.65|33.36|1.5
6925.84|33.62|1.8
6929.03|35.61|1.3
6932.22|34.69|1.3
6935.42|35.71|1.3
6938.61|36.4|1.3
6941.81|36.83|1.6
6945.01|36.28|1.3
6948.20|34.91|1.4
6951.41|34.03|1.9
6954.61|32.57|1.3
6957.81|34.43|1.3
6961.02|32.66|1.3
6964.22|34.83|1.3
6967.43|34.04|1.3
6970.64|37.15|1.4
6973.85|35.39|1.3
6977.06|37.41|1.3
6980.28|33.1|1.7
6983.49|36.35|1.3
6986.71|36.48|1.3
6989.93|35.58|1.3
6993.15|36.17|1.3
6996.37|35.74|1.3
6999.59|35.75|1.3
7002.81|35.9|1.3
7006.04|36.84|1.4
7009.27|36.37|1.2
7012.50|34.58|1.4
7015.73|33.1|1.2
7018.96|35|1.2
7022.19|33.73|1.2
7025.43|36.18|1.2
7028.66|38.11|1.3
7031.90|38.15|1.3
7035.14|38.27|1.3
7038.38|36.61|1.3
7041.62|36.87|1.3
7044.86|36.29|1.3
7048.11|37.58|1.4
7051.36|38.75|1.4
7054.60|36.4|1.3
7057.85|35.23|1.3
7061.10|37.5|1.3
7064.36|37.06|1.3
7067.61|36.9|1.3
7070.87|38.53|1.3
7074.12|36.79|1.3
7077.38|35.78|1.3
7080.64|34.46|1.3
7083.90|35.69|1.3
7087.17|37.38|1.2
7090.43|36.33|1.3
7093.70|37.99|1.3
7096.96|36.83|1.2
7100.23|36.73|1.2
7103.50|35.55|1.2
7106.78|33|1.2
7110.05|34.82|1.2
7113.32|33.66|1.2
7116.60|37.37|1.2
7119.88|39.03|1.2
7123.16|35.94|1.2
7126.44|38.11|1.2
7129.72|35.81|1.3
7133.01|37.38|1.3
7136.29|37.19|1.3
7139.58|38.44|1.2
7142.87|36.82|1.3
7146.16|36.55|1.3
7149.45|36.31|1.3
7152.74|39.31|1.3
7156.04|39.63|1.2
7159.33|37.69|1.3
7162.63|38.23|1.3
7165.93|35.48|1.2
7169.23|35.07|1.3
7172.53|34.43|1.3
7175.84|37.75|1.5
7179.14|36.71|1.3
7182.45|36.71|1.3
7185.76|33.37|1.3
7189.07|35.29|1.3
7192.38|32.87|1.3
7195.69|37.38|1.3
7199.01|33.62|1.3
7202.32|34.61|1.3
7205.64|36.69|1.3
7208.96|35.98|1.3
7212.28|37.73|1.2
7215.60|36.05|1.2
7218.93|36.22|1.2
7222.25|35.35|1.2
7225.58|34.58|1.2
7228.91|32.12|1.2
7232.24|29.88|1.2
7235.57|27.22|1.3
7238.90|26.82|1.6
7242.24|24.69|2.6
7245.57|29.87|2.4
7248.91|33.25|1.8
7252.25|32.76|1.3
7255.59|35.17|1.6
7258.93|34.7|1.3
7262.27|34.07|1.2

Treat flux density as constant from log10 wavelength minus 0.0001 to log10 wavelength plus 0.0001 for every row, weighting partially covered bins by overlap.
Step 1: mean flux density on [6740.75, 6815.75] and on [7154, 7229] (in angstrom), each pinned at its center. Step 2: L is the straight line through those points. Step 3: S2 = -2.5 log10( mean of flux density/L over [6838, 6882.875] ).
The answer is 0.03 mag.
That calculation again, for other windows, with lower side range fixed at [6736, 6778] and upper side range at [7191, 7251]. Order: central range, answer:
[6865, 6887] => 0.016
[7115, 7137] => -0.120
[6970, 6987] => -0.063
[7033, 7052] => -0.113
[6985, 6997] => -0.068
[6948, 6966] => 0.004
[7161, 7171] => -0.094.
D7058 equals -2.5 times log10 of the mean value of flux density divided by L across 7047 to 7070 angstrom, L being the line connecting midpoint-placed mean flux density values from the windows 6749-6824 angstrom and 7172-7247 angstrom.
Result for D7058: -0.09 mag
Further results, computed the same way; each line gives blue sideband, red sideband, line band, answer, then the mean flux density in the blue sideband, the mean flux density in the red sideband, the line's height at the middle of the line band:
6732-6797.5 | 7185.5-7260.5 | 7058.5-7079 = -0.102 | 34.4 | 33.3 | 33.7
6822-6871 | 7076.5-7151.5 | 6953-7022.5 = 0.013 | 34.7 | 36.4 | 35.6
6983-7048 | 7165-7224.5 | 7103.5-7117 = 0.040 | 36.1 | 35.6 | 35.9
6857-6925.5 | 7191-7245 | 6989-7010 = -0.062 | 34.5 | 33.2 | 34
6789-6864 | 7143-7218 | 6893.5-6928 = 0.034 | 35.3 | 36.3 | 35.6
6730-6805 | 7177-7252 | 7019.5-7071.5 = -0.092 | 34.7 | 33.5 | 34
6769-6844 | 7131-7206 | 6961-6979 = 0.009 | 35.2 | 36.4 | 35.7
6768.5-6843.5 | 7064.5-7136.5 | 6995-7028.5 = 0.018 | 35.2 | 36.4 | 36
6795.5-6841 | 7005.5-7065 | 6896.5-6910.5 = 0.049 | 35.8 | 36.4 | 36.1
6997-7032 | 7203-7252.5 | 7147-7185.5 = -0.104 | 35.7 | 32.6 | 33.5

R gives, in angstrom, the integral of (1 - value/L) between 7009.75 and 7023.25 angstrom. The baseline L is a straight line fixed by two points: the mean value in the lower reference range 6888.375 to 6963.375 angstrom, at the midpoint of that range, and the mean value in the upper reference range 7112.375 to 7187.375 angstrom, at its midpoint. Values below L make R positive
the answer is 0.51 angstrom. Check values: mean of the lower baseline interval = 34.8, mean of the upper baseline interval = 36.9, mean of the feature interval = 34.3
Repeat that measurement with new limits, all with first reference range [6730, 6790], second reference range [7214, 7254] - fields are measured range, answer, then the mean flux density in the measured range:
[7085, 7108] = -2.7 angstrom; 36.3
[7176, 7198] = -2.5 angstrom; 35.5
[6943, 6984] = -1.9 angstrom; 34.8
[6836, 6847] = -0.4 angstrom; 35.4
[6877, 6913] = -1.1 angstrom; 34.8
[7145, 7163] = -3.3 angstrom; 38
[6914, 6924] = -0.3 angstrom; 34.5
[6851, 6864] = -0.2 angstrom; 34.6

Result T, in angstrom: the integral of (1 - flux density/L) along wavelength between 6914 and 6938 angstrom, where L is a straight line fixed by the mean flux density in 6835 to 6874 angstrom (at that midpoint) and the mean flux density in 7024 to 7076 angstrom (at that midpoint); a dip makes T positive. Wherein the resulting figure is 0.4 angstrom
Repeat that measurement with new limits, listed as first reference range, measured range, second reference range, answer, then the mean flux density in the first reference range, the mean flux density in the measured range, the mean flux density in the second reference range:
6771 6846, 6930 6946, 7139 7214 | -0.1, 35.3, 35.9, 36.3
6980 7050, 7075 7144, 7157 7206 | -0.9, 36.1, 36.4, 35.8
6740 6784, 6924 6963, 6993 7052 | 1.1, 34.7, 34.8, 36.3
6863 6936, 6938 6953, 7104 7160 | -0.3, 34.5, 35.6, 36.8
